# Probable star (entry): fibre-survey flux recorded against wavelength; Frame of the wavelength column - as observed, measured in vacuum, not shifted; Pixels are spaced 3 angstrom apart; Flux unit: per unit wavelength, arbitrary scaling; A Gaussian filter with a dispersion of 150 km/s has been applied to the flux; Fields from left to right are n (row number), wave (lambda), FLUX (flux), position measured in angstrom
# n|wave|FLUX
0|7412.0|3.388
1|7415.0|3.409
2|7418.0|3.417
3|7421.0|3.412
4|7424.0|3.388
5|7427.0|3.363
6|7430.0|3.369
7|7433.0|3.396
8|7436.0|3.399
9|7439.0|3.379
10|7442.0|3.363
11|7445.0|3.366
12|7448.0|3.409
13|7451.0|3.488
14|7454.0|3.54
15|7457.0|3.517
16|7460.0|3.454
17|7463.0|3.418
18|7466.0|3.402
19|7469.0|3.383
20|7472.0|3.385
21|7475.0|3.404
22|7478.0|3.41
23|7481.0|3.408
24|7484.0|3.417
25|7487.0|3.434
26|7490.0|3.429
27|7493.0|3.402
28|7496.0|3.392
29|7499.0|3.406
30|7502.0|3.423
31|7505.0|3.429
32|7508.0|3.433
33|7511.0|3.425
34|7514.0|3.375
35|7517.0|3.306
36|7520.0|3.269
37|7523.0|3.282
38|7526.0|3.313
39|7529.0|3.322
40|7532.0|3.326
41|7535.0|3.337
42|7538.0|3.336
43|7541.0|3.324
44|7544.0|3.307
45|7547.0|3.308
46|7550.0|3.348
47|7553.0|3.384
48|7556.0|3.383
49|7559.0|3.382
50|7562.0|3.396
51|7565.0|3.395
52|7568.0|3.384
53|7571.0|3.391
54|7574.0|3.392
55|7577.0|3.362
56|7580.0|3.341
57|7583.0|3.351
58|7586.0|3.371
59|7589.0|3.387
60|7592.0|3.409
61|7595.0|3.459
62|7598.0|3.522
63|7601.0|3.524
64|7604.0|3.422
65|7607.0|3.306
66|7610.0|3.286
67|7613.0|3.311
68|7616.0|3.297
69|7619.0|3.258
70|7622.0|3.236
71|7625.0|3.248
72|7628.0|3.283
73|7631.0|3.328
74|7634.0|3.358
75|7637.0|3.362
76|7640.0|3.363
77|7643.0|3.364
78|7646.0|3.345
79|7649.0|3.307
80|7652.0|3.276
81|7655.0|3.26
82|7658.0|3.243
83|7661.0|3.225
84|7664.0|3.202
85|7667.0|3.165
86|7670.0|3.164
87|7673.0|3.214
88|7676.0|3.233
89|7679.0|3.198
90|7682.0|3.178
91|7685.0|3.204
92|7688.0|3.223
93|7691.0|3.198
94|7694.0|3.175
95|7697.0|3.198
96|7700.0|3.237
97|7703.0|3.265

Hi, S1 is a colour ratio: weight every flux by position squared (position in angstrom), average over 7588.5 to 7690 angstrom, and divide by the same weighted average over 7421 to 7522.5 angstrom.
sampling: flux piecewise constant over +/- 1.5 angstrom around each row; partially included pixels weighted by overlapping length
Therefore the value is 1.0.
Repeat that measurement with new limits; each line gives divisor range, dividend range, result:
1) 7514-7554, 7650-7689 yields 1.00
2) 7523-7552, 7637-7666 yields 1.02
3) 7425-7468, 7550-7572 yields 1.02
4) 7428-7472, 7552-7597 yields 1.02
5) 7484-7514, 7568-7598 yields 1.01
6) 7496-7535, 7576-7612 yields 1.03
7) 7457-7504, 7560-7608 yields 1.02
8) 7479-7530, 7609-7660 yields 1.01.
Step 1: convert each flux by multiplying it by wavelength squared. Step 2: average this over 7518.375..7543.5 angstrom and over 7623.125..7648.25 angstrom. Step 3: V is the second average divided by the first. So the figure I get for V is 1.0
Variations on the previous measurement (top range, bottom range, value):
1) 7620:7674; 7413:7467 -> 1.01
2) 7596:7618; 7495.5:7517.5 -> 1.02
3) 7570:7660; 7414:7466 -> 1.03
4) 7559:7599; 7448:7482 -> 1.02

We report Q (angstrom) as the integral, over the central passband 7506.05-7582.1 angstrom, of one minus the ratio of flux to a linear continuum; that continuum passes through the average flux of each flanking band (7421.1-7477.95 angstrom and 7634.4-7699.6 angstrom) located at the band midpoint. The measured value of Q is -0.3 angstrom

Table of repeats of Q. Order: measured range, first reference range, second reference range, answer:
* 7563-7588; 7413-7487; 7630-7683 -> -0.38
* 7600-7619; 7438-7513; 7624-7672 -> -0.19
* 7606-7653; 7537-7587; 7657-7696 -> -0.59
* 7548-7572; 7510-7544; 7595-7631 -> -0.36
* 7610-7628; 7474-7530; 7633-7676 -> 0.14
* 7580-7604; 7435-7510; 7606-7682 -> -0.79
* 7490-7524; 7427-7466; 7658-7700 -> -0.16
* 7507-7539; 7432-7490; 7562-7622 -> 0.58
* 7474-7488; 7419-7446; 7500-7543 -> -0.21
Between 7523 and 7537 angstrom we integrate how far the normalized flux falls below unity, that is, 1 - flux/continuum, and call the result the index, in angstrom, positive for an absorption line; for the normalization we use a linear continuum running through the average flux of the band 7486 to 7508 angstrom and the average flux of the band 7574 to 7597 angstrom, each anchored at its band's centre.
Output 0.4 angstrom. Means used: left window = 3.42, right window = 3.39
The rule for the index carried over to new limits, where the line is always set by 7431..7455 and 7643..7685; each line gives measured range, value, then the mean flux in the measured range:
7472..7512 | -0.5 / 3.42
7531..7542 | 0.0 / 3.33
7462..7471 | 0.0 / 3.4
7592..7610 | -0.8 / 3.43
